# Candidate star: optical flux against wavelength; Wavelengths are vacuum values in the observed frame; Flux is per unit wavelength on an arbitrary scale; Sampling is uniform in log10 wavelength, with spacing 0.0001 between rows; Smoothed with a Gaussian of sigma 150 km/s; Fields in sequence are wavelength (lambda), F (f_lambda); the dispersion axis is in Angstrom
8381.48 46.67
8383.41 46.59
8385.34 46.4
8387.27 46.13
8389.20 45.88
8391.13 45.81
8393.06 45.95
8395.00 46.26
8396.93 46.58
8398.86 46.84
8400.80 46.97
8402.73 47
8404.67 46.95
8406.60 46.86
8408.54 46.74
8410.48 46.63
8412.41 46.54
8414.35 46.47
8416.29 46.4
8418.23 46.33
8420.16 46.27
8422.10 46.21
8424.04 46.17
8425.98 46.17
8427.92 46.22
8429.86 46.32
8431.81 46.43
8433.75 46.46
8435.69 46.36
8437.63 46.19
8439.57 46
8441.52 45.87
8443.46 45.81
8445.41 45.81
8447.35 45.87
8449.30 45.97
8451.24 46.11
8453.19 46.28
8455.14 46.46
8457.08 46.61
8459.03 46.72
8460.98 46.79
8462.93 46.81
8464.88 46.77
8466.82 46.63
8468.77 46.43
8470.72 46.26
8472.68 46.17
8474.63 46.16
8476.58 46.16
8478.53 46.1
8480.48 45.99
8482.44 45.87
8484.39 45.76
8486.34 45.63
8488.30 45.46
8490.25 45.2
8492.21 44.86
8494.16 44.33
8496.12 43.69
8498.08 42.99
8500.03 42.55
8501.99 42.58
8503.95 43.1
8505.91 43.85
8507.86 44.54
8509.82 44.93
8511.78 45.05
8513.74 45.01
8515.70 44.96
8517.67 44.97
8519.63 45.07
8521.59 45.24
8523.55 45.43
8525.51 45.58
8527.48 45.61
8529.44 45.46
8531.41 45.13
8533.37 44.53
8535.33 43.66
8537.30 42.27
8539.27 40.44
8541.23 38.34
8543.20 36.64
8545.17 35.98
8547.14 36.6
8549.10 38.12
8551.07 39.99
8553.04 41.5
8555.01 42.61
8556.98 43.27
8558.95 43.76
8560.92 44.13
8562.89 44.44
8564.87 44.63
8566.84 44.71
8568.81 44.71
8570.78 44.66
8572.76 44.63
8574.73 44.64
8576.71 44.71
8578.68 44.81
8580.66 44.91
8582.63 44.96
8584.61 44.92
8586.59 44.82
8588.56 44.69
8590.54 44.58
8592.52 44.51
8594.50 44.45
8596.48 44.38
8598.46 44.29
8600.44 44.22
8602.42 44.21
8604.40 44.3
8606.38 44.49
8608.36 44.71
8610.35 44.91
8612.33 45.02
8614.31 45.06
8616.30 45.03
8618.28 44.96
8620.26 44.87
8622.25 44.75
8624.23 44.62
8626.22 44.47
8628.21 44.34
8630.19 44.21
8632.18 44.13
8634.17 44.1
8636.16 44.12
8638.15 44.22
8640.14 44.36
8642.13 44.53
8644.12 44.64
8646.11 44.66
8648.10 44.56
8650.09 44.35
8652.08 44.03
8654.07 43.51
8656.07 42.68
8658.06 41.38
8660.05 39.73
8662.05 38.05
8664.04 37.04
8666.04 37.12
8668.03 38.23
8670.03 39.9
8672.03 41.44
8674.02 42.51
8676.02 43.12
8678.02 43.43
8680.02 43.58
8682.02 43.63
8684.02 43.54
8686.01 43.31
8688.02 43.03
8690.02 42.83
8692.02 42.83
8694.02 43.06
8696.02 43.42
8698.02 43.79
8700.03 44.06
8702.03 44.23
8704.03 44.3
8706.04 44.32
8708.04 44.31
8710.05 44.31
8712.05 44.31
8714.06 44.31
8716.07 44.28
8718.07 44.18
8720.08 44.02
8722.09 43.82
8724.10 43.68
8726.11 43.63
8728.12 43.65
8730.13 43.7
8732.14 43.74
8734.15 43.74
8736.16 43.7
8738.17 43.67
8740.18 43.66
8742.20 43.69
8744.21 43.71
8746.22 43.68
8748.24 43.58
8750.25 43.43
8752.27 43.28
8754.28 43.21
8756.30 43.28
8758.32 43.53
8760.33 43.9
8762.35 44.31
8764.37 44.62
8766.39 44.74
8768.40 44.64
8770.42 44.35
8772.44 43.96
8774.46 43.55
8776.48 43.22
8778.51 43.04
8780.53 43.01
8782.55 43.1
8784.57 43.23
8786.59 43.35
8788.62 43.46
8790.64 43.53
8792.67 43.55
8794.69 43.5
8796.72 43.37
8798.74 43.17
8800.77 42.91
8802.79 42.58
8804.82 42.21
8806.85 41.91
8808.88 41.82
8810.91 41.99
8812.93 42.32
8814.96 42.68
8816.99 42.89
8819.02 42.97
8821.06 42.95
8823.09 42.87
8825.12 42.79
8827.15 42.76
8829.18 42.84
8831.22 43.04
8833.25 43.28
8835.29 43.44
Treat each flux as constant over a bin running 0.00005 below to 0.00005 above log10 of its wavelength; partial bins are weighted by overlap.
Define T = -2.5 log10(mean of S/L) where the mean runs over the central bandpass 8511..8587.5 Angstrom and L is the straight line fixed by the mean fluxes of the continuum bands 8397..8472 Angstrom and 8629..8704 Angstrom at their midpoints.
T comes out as 0.03 mag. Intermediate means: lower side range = 46.4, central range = 43.3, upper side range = 42.8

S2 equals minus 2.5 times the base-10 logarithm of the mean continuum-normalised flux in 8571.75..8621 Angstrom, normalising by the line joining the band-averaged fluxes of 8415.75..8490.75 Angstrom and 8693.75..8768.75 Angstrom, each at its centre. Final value 0.01 mag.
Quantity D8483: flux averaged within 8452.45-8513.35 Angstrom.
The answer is 45.4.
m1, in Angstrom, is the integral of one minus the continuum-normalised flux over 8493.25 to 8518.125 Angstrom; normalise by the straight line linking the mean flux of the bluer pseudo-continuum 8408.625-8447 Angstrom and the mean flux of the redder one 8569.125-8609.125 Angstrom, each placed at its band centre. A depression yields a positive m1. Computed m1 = 0.8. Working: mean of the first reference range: 46.3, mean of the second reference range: 44.6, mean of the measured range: 44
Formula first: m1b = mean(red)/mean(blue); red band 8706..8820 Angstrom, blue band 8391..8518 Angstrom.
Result 0.95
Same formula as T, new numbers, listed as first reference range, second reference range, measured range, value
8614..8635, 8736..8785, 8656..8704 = 0.06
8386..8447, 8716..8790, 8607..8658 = 0.01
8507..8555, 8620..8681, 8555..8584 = -0.04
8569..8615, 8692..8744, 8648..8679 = 0.08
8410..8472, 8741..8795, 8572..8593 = 0.01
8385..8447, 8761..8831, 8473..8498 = 0.01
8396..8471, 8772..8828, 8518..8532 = 0.00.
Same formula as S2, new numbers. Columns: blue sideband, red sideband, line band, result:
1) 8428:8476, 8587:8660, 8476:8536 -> 0.02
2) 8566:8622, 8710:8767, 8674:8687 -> 0.02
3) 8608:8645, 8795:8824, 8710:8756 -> -0.01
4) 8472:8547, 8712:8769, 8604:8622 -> -0.02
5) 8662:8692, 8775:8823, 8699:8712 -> -0.06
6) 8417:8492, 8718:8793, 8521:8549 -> 0.09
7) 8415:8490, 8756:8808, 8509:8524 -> 0.01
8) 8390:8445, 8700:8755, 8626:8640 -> 0.01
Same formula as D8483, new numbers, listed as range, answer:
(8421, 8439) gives 46.3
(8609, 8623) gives 44.9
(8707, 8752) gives 43.8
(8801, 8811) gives 42.2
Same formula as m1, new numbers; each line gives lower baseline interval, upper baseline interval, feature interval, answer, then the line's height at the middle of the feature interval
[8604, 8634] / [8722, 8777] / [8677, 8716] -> 0.4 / 44.1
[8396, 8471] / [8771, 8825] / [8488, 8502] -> 0.6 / 45.8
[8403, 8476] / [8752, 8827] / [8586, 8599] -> 0.1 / 45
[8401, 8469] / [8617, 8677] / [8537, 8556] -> 2.3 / 44.5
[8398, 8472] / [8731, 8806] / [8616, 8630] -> 0.0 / 44.8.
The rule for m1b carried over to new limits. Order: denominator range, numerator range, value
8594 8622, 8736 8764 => 0.98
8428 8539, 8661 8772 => 0.95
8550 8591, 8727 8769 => 0.99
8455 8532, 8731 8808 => 0.96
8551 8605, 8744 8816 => 0.98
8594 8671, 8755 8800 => 1.01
